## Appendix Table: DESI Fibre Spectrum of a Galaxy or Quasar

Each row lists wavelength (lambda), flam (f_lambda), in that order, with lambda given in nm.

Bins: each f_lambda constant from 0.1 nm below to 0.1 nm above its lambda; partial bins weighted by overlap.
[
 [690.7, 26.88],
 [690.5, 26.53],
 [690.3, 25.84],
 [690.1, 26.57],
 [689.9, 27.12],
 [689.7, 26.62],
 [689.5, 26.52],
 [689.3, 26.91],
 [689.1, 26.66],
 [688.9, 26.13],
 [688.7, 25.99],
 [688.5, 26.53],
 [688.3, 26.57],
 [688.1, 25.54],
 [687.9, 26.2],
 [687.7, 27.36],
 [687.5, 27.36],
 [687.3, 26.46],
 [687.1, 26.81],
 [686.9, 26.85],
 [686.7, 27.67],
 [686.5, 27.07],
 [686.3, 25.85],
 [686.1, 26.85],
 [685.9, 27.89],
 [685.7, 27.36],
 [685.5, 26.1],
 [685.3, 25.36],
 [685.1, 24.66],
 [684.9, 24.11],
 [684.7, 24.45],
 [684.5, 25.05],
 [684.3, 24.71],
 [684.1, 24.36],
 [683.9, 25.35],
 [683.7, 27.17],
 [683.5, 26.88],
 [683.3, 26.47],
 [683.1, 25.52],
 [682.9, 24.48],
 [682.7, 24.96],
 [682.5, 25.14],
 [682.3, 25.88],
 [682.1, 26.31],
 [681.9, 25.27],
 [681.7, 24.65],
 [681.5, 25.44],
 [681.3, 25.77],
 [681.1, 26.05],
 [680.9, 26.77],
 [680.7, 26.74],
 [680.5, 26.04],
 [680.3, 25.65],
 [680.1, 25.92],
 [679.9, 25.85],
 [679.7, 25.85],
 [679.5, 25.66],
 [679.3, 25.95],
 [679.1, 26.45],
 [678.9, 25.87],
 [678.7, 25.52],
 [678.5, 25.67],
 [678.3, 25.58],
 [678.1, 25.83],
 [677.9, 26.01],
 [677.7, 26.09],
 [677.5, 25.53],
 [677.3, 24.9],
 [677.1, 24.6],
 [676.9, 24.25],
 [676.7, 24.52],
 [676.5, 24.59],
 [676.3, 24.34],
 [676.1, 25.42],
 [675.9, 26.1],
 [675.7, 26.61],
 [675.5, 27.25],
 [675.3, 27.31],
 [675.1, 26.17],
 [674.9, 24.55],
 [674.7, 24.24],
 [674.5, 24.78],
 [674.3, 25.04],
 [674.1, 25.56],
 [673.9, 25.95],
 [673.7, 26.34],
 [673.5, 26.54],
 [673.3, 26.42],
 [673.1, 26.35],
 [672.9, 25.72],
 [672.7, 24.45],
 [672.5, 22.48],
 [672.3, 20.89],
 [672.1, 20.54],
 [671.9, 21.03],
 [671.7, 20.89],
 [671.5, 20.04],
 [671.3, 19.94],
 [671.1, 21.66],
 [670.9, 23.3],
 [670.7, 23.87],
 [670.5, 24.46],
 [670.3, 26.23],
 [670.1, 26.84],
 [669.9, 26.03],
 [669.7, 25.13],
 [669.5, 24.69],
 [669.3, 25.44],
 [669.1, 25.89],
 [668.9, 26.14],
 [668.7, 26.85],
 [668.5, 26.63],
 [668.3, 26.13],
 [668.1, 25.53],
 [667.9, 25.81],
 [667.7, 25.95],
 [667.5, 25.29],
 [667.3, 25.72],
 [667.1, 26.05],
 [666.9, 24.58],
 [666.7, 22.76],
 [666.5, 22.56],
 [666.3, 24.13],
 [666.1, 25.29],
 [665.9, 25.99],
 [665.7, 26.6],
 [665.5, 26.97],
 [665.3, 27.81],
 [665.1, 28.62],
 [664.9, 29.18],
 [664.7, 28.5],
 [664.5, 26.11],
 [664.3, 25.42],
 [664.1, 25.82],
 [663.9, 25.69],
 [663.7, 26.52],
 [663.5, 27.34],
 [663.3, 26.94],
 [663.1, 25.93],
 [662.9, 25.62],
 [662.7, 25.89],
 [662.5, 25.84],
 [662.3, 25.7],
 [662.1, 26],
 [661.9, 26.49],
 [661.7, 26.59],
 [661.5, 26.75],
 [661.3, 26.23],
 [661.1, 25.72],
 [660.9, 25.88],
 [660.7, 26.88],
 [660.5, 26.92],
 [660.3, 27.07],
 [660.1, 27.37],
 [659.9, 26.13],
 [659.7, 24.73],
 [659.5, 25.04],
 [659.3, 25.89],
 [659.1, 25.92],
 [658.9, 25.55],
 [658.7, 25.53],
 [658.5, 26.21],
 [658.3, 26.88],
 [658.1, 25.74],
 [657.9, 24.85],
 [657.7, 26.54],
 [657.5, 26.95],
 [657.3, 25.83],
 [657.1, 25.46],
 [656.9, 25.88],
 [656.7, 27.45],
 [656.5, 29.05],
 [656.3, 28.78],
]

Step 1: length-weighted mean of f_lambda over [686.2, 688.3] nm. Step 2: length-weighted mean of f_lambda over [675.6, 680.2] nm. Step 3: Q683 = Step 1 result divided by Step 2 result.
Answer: 1.05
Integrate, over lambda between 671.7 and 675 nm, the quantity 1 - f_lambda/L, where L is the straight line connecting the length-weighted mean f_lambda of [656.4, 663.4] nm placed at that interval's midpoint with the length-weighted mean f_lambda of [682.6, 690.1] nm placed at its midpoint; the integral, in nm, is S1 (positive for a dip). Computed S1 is 0.24 nm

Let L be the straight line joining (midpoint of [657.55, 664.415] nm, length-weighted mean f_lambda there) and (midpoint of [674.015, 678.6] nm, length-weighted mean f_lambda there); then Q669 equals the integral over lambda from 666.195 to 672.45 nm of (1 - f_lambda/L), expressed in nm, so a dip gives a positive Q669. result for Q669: 0.37 nm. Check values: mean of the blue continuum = 26.1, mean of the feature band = 24.2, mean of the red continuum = 25.4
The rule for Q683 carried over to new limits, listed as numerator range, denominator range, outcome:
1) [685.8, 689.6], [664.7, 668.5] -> 1.03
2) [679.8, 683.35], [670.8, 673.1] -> 1.16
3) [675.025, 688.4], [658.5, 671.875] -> 1.01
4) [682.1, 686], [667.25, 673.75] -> 1.04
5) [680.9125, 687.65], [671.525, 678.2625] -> 1.04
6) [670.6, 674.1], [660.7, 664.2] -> 0.89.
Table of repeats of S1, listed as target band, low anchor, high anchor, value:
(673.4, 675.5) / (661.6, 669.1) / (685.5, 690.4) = 0.05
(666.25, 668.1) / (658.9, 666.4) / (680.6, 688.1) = 0.10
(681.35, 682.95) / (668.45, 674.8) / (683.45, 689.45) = 0.02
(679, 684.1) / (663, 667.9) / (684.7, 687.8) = 0.11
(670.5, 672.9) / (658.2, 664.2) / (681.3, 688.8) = 0.37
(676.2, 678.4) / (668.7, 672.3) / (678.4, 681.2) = 0.02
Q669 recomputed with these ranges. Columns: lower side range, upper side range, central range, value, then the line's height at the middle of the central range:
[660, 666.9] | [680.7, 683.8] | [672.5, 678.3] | 0.11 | 26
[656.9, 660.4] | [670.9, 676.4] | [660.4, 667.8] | -0.22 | 25.4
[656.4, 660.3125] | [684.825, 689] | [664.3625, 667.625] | 0.03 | 26.2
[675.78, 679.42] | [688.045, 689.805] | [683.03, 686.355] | 0.03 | 26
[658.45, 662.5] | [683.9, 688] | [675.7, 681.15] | 0.10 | 26.1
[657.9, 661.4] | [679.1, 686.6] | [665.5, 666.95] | 0.07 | 26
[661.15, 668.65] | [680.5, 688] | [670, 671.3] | 0.10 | 26.1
